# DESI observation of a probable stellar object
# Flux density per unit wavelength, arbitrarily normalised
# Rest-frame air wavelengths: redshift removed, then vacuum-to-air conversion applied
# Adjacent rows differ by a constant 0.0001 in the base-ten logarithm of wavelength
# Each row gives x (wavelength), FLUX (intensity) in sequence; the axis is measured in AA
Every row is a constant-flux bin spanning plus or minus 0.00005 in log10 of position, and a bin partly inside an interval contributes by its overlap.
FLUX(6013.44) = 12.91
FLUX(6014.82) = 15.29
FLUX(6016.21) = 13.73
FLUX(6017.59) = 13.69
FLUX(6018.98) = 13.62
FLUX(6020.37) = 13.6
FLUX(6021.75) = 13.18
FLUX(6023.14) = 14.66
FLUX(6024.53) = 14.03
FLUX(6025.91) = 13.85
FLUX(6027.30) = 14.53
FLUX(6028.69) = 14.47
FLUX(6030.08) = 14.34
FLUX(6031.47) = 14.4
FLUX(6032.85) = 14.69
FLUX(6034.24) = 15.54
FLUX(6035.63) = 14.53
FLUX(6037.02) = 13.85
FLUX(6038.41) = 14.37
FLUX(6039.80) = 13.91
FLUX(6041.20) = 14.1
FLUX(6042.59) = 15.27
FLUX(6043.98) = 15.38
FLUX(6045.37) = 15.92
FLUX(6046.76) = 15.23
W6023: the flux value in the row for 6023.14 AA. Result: 14.66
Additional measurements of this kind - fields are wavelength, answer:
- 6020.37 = 13.6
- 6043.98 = 15.38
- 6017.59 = 13.69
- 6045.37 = 15.92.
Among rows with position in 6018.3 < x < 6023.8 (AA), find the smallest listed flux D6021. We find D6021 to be 13.18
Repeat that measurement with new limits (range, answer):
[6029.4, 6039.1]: 13.85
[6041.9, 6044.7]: 15.27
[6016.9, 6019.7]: 13.62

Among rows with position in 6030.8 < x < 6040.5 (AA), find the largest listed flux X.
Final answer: 15.54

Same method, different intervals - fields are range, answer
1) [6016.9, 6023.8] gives 14.66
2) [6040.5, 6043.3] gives 15.27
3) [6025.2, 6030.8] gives 14.53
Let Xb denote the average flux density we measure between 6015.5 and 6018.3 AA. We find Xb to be 13.7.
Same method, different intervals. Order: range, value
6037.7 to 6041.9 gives 14.1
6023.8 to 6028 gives 14.1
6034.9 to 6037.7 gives 14.2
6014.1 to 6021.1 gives 14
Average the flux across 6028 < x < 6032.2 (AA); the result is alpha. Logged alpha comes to 14.4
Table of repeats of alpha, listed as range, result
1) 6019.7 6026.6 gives 13.9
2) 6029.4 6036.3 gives 14.7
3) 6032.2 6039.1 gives 14.6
